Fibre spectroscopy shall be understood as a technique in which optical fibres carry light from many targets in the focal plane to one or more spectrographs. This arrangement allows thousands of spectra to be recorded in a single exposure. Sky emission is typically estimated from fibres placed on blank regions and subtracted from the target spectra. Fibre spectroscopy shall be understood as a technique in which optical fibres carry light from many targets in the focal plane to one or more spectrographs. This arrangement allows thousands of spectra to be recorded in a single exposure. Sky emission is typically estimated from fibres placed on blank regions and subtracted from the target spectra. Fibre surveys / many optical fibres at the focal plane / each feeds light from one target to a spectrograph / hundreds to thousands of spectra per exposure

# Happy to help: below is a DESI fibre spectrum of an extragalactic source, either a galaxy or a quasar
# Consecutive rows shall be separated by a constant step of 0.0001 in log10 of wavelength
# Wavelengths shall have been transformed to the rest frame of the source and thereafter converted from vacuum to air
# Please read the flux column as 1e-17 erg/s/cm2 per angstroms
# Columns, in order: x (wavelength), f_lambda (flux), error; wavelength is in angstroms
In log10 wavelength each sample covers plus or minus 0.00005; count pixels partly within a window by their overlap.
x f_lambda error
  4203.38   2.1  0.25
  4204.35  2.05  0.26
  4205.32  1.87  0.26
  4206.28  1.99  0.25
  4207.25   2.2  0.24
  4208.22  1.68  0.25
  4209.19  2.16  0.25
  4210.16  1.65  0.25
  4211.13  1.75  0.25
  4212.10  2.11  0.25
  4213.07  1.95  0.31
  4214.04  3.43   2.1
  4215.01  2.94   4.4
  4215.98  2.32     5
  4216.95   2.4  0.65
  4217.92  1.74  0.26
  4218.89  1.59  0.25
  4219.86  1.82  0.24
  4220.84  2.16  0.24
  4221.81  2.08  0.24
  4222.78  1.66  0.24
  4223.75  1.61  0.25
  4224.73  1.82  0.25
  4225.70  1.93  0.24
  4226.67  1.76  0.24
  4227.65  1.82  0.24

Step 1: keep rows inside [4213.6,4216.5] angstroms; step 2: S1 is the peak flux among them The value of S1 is 3.43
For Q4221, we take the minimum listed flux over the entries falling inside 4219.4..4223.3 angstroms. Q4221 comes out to 1.66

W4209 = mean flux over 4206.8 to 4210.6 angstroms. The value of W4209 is 1.92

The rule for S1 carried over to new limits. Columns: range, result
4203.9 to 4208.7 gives 2.2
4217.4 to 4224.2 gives 2.16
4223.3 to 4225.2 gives 1.82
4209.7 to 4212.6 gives 2.11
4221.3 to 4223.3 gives 2.08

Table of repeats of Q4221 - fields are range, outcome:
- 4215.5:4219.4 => 1.59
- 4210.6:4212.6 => 1.75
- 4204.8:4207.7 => 1.87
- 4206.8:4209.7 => 1.68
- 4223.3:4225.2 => 1.61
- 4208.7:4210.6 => 1.65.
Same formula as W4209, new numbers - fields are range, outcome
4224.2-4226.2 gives 1.87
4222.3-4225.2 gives 1.69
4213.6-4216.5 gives 2.88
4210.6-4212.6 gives 1.92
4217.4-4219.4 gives 1.68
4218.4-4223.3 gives 1.86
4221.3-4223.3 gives 1.88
